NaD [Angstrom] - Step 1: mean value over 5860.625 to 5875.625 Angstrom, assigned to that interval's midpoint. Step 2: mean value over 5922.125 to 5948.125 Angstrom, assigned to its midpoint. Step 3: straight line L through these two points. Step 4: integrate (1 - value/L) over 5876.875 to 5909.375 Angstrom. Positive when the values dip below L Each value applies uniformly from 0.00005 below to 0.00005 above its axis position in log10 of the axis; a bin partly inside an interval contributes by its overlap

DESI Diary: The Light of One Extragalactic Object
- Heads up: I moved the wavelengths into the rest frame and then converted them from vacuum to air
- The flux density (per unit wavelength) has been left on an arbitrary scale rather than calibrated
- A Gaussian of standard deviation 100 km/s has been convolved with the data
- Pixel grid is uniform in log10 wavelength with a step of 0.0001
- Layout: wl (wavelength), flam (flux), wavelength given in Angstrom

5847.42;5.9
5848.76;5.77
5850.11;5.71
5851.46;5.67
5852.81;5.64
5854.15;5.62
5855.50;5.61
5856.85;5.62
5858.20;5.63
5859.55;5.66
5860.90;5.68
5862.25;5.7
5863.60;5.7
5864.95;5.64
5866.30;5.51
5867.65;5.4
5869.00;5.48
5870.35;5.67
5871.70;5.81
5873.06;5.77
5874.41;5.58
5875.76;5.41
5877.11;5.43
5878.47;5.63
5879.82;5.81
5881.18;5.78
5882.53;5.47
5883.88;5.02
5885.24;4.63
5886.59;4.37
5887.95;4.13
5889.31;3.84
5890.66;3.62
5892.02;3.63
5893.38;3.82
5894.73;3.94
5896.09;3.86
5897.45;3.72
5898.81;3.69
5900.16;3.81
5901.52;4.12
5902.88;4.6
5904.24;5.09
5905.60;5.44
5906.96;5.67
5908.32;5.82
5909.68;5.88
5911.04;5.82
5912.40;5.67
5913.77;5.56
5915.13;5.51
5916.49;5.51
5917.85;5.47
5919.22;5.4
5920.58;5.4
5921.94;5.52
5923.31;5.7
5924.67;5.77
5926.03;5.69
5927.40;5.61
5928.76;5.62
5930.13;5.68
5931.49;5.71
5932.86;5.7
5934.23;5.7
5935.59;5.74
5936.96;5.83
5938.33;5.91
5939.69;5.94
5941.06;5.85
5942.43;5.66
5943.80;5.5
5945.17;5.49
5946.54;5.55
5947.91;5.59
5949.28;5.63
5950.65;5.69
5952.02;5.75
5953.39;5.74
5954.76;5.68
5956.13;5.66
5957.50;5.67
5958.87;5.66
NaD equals 5.9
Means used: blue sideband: 5.62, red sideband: 5.69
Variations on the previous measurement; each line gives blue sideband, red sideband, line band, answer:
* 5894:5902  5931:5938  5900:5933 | -4.6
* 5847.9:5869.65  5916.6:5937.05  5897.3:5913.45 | 1.8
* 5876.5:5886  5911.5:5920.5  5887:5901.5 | 4.3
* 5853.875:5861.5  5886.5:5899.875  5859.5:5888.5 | -3.8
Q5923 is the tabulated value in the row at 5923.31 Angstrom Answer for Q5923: 5.7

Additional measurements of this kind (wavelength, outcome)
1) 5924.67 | 5.77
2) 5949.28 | 5.63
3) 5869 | 5.48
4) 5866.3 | 5.51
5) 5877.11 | 5.43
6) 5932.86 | 5.7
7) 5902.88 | 4.6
